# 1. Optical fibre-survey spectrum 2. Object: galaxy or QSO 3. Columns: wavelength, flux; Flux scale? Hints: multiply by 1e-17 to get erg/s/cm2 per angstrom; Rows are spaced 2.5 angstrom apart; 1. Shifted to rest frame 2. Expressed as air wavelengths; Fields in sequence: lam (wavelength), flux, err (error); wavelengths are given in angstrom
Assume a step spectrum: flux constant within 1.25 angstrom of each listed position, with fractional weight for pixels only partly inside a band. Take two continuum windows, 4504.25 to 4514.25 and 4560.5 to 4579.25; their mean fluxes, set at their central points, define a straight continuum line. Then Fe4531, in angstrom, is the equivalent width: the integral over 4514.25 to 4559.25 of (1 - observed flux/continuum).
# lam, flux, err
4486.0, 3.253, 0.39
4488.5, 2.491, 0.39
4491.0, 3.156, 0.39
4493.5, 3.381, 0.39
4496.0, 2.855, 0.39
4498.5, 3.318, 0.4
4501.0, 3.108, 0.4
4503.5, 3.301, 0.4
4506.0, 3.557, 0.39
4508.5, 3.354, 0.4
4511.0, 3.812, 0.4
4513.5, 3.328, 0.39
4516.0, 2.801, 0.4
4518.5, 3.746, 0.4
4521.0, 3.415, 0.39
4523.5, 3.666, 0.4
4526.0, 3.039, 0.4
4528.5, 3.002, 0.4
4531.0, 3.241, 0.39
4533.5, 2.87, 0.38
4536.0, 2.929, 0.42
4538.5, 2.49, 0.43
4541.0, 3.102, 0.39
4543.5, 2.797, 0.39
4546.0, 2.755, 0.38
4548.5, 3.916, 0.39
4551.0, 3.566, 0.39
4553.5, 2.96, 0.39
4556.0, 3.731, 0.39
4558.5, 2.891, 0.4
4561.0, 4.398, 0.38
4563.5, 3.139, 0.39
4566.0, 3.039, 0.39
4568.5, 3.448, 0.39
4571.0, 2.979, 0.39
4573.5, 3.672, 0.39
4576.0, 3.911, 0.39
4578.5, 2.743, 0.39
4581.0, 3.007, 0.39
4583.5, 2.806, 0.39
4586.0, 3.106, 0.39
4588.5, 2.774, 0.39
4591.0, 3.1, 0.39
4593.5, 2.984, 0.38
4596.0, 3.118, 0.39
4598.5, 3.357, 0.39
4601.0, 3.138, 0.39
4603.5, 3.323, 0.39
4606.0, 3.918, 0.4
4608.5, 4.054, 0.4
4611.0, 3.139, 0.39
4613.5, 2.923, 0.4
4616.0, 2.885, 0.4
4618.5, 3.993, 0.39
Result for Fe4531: 3.8 angstrom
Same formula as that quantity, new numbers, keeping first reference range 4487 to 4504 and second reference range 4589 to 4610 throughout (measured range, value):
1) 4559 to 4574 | -0.66 angstrom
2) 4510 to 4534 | -1.16 angstrom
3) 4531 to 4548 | 1.55 angstrom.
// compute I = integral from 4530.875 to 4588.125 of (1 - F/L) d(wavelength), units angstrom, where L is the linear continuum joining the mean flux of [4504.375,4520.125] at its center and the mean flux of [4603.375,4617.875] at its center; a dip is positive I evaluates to 3.8 angstrom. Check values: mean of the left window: 3.43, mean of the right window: 3.4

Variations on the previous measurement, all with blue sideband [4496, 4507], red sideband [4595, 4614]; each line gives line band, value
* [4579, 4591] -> 1.56 angstrom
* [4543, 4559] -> 0.28 angstrom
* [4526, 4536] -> 0.83 angstrom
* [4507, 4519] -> -0.41 angstrom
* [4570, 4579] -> -0.08 angstrom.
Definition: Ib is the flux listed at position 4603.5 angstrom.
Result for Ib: 3.323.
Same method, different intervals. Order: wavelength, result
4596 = 3.118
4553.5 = 2.96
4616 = 2.885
